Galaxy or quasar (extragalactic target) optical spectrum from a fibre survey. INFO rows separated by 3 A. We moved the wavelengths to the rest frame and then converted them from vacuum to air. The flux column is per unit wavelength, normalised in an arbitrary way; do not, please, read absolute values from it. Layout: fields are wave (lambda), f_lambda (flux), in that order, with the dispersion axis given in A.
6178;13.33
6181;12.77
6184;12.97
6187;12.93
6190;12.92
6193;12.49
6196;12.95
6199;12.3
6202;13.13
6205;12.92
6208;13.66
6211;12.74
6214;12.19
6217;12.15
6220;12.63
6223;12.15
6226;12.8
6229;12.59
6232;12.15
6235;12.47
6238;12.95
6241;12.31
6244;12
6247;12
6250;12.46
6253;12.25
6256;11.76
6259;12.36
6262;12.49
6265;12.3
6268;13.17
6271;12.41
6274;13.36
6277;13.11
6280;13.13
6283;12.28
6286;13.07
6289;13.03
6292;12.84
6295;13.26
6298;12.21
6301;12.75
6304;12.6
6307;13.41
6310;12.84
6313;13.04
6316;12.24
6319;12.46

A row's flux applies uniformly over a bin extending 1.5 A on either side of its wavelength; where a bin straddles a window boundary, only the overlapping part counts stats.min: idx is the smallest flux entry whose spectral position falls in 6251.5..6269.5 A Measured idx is 11.76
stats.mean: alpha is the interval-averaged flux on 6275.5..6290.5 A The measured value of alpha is 12.9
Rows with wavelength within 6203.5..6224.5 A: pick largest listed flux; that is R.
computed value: 13.66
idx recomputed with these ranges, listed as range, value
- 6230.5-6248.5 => 12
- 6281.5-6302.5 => 12.21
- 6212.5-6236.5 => 12.15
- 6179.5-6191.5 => 12.77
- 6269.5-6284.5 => 12.28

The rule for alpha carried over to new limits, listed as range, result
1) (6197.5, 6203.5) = 12.7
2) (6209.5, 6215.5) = 12.5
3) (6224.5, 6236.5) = 12.5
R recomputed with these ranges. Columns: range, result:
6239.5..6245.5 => 12.31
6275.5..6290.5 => 13.13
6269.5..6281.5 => 13.36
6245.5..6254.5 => 12.46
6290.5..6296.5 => 13.26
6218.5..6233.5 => 12.8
